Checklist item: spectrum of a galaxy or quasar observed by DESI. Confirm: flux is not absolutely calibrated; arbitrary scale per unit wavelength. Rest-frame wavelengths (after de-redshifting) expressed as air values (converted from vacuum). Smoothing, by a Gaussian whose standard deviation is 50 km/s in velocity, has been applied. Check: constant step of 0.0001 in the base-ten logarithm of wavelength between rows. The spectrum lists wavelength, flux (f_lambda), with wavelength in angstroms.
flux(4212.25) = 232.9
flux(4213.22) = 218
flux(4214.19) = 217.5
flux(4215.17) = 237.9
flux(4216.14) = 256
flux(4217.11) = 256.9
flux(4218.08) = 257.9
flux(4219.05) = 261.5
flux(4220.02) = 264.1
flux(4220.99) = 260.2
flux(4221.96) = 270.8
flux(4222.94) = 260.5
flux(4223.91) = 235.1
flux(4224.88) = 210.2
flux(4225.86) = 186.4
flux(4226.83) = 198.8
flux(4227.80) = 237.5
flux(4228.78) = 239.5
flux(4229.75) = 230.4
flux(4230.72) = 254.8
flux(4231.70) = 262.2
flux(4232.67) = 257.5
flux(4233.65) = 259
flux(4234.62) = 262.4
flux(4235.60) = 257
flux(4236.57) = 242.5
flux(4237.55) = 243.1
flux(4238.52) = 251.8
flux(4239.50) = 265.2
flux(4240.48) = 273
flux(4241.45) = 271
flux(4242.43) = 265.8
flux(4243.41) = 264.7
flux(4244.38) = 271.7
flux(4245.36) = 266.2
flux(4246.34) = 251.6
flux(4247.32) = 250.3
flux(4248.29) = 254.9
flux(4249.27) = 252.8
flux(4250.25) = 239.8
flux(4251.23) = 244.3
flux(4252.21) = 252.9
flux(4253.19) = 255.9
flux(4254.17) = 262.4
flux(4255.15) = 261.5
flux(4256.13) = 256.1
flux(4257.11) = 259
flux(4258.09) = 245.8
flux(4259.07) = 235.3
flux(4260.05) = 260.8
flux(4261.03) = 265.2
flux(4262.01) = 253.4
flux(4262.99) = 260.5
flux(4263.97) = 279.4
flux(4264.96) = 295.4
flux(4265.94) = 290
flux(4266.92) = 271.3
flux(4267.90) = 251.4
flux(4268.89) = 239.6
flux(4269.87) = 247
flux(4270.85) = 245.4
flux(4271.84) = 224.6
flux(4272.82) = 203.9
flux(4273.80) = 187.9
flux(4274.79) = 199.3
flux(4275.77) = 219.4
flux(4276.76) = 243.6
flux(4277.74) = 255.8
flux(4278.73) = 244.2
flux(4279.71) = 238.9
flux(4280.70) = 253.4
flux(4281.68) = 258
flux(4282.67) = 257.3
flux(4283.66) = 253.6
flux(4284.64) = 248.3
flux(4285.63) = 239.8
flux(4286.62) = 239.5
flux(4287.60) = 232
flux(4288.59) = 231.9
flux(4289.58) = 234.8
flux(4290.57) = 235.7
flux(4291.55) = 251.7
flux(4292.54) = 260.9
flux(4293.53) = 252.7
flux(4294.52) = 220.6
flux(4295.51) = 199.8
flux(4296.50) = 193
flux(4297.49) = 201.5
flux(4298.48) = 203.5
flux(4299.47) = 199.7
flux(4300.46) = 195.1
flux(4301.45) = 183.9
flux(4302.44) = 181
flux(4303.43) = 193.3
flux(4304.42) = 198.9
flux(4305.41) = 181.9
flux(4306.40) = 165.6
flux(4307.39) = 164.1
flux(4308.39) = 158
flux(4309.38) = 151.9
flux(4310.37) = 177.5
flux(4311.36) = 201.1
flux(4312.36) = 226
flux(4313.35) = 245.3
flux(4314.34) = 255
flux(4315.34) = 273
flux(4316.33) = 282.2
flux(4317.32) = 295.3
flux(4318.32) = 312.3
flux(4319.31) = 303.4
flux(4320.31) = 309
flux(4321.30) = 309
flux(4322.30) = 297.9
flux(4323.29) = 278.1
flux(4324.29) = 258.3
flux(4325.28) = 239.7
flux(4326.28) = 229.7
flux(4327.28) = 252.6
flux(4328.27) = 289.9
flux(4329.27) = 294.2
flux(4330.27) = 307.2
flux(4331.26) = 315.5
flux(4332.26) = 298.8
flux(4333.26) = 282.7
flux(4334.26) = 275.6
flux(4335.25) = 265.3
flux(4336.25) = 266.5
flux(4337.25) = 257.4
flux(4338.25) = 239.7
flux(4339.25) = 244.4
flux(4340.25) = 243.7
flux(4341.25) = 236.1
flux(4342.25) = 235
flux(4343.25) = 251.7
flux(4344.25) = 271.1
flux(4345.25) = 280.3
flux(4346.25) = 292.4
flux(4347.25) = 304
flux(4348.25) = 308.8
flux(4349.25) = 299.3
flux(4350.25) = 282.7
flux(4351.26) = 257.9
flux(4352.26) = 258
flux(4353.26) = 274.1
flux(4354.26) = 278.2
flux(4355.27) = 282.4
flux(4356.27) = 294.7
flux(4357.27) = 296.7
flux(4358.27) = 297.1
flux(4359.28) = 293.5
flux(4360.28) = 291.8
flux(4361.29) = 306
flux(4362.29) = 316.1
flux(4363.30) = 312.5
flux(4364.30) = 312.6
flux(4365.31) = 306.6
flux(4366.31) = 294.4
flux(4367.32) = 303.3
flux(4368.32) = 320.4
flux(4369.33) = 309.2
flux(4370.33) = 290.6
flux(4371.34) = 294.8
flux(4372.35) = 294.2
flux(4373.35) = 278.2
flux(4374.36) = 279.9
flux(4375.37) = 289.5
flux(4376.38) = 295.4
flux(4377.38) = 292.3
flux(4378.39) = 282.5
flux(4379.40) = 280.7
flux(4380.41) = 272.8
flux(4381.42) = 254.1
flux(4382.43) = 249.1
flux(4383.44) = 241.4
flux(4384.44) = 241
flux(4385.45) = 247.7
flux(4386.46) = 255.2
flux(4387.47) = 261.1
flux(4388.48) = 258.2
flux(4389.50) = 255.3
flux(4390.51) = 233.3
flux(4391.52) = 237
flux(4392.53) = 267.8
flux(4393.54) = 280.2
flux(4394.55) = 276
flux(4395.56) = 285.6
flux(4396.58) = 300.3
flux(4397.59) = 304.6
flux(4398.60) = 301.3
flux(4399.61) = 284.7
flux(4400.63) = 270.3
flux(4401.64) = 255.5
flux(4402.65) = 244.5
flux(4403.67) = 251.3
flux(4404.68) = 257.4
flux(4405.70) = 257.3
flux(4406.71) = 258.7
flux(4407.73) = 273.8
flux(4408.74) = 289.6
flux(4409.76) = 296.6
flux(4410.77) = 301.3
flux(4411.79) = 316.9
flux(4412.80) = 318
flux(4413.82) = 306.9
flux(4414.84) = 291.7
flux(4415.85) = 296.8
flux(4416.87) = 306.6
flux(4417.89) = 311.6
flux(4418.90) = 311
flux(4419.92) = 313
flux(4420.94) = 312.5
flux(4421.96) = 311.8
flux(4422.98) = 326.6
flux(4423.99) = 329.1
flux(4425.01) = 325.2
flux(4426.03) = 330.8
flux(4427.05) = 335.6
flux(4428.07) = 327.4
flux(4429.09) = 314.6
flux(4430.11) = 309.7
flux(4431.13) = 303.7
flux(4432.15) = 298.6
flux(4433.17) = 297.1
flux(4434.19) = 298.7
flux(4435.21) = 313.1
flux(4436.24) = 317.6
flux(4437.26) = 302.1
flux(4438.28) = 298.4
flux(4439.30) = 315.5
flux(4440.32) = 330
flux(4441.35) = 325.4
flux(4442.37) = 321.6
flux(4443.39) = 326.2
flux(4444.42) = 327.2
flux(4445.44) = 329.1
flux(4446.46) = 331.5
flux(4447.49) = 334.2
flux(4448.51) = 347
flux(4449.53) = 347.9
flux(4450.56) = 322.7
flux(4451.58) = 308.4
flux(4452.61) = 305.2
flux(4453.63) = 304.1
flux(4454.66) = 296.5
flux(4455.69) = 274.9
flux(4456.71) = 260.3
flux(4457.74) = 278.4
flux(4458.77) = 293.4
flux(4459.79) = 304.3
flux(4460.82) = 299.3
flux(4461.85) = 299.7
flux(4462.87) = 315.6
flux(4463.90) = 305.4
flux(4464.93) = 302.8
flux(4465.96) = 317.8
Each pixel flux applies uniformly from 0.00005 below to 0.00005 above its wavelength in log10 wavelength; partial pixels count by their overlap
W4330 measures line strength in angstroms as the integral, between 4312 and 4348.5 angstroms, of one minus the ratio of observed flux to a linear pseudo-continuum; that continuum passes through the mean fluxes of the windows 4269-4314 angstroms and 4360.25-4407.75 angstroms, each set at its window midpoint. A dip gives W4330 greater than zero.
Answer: -4.6 angstroms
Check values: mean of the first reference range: 218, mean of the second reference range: 277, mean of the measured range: 274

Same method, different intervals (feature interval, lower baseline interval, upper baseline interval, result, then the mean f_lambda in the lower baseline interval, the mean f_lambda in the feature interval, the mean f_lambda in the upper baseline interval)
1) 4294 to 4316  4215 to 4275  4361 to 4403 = 5.35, 251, 199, 279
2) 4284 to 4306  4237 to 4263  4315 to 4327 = 4.46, 257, 217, 282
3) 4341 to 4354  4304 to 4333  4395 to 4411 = -0.70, 251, 274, 277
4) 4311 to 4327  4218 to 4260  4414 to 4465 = 0.31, 251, 270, 312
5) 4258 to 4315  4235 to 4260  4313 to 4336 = 8.63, 256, 228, 281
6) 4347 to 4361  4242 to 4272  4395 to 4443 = -0.17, 258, 287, 301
